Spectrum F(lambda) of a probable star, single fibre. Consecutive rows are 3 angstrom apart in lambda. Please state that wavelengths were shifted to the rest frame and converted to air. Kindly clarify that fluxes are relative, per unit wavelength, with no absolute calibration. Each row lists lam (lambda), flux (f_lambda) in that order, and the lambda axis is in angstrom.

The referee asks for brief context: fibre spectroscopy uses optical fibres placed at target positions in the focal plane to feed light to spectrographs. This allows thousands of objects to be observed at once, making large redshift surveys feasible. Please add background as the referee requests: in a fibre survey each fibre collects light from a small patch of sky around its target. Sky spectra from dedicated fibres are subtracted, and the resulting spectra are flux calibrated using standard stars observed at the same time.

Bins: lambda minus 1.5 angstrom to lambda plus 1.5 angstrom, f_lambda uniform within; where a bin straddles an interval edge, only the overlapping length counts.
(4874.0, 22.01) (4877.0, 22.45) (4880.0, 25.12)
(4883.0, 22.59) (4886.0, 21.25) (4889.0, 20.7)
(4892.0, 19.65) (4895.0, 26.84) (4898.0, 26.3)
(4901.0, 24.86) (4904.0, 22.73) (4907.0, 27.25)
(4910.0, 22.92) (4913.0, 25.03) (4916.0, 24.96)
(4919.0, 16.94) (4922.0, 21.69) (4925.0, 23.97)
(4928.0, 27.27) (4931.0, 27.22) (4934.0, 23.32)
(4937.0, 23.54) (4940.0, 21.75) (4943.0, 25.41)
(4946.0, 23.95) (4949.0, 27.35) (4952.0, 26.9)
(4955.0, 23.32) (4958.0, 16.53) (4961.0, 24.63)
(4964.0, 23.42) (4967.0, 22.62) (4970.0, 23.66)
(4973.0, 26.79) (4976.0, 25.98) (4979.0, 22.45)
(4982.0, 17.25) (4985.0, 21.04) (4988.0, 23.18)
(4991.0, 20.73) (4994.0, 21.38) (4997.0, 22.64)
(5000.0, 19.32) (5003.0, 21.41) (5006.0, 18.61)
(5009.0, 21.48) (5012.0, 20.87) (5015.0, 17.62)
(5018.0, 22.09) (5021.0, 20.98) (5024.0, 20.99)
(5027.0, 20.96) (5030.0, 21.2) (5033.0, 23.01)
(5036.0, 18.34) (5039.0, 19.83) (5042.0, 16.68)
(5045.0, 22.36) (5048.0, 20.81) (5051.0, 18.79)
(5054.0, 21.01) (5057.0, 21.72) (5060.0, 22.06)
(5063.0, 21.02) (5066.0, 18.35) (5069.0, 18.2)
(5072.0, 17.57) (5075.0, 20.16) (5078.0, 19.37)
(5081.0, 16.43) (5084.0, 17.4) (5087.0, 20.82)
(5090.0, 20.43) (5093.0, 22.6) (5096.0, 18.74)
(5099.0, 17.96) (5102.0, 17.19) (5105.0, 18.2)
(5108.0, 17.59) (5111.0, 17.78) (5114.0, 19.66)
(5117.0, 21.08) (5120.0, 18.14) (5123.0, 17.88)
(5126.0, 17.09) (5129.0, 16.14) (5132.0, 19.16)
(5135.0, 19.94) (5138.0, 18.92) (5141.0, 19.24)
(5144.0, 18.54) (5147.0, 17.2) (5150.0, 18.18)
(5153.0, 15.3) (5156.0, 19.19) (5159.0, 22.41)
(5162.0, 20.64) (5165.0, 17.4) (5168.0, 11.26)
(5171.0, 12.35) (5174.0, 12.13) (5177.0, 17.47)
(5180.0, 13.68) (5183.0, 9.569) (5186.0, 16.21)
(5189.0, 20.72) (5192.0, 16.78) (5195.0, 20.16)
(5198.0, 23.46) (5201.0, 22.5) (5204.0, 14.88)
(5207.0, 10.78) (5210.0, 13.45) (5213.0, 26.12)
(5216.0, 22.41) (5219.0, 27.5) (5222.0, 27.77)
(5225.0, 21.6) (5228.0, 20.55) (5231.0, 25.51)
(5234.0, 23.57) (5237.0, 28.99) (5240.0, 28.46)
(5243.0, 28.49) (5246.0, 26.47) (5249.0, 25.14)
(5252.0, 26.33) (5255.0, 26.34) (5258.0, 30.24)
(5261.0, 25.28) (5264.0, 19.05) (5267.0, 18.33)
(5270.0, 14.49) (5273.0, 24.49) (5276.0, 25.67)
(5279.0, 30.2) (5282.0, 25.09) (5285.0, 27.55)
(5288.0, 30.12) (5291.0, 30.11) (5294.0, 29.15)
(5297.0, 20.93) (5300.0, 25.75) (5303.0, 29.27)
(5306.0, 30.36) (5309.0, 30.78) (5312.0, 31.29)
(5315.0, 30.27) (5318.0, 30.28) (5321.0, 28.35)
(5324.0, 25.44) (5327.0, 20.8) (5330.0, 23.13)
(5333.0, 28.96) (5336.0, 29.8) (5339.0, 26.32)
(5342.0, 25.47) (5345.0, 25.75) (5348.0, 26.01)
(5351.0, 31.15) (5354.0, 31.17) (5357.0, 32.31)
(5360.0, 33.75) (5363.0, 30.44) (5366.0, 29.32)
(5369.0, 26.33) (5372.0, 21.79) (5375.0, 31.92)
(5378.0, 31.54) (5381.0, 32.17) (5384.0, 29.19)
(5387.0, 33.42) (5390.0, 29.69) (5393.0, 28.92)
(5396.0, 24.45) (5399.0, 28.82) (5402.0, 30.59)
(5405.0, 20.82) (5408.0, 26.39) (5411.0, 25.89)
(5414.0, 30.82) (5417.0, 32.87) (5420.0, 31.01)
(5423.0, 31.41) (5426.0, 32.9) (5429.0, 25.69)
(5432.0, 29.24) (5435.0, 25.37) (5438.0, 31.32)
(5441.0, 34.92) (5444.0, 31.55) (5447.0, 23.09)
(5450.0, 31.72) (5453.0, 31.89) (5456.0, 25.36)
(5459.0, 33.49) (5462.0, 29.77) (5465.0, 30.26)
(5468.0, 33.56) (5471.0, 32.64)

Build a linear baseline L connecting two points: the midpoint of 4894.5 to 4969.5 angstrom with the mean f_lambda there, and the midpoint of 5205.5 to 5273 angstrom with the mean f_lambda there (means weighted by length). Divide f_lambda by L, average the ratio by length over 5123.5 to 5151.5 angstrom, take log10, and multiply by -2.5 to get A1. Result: 0.28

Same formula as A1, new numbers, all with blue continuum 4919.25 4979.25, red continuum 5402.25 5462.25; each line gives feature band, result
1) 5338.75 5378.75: -0.01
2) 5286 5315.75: -0.03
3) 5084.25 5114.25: 0.32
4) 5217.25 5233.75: 0.11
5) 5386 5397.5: 0.00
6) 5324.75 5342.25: 0.10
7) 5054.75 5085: 0.29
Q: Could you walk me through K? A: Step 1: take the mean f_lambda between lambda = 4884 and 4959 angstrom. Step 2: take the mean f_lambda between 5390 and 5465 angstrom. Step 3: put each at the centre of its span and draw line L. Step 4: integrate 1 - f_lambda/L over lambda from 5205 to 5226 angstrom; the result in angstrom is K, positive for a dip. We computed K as 4.4 angstrom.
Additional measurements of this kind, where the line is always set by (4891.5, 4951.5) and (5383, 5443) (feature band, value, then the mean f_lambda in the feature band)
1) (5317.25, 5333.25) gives 1.5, 25.7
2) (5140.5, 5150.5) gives 3.1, 18.2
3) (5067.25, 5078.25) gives 3.0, 18.8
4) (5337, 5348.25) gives 1.0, 26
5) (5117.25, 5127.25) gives 3.1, 18.1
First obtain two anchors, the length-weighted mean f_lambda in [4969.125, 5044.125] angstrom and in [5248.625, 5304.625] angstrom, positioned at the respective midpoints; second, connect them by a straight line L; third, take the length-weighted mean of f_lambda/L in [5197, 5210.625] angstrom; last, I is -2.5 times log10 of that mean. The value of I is 0.39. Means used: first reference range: 21.1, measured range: 17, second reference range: 25.5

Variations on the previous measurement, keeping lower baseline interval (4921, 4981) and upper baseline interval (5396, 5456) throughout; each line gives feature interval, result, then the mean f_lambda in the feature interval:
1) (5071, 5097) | 0.299 mag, 19.3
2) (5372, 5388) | -0.077 mag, 30.7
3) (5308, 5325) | -0.060 mag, 29.5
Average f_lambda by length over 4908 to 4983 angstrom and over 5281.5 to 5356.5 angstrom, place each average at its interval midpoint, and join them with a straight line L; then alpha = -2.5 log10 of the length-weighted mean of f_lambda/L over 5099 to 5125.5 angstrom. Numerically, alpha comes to 0.36 mag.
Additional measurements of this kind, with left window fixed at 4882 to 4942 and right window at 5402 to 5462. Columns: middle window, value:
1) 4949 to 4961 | 0.04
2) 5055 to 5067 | 0.20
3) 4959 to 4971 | 0.04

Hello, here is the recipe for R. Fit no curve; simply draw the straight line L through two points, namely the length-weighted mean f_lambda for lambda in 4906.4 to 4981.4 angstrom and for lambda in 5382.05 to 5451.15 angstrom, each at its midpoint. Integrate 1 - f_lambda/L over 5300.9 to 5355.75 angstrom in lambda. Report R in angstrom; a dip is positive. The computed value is 0.2 angstrom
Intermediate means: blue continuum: 23.8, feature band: 28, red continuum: 29.1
